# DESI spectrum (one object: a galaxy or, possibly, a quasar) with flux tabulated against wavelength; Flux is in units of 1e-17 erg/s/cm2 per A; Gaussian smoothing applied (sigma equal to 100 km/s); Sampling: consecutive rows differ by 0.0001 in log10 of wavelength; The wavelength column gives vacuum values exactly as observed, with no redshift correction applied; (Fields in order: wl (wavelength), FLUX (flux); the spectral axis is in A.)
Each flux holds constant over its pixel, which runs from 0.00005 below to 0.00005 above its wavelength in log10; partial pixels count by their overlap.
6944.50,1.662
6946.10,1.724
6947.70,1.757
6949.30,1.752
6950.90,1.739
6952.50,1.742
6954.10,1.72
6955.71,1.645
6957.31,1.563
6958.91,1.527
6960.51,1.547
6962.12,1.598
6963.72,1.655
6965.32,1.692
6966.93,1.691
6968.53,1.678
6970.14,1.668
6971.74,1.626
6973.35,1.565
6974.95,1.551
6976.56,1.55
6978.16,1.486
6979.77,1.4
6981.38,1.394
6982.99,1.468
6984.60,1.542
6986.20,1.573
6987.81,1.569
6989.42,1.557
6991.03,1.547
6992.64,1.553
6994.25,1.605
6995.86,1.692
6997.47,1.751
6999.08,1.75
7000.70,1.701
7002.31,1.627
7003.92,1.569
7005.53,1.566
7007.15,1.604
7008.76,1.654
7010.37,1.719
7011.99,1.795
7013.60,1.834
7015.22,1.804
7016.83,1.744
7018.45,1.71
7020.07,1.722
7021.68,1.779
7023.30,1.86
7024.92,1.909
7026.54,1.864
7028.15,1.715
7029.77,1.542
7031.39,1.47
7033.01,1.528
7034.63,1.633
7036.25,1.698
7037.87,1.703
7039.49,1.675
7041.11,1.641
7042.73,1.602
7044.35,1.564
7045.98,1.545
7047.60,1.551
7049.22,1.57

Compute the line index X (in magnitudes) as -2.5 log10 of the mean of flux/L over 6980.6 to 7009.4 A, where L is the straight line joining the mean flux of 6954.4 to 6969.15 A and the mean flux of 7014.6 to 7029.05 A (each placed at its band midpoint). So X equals 0.08 mag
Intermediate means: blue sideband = 1.62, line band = 1.6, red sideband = 1.79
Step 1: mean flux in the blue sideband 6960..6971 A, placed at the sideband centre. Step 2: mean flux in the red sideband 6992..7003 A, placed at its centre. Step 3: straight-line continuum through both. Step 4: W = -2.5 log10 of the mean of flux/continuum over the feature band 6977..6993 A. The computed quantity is 0.11 mag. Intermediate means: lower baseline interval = 1.65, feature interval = 1.51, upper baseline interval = 1.67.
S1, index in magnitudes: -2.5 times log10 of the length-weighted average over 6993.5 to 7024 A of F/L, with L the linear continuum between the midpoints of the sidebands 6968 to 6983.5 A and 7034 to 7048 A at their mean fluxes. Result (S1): -0.08 mag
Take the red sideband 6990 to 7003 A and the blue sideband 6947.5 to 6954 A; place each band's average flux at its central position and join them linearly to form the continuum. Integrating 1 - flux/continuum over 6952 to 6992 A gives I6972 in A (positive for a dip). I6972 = 2.8 A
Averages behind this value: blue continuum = 1.74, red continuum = 1.65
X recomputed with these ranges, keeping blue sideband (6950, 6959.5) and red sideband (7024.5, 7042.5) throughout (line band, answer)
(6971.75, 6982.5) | 0.11 mag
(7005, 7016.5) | -0.03 mag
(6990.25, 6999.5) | 0.01 mag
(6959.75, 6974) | 0.02 mag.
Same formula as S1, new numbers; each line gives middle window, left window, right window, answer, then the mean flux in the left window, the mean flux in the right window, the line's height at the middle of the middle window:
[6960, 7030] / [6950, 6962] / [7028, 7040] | -0.01 mag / 1.64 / 1.61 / 1.63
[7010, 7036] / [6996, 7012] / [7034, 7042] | -0.04 mag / 1.67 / 1.67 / 1.67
